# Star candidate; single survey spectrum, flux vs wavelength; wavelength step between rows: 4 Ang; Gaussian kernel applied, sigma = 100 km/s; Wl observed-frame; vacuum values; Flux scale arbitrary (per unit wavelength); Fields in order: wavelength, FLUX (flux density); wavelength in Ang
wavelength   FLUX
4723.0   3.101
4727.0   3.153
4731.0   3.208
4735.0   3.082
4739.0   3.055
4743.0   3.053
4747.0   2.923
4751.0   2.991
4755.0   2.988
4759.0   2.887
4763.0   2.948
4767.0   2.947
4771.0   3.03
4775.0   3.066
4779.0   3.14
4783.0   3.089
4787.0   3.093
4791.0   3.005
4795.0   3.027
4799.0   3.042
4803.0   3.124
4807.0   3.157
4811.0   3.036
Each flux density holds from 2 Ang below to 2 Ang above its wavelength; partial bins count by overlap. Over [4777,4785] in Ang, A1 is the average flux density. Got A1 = 3.11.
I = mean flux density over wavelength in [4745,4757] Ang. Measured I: 2.97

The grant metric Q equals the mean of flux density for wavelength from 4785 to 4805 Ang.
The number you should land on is 3.06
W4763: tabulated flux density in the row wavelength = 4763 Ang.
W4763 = 2.948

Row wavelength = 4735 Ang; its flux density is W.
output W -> 3.082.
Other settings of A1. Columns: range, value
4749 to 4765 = 2.95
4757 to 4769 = 2.93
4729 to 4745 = 3.1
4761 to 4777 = 3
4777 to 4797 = 3.07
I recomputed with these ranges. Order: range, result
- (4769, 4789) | 3.08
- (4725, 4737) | 3.15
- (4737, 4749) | 3.01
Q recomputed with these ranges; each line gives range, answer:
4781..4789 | 3.09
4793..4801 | 3.03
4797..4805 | 3.08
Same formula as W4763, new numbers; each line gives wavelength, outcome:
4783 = 3.089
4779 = 3.14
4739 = 3.055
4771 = 3.03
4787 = 3.093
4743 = 3.053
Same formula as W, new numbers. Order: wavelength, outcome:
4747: 2.923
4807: 3.157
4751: 2.991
